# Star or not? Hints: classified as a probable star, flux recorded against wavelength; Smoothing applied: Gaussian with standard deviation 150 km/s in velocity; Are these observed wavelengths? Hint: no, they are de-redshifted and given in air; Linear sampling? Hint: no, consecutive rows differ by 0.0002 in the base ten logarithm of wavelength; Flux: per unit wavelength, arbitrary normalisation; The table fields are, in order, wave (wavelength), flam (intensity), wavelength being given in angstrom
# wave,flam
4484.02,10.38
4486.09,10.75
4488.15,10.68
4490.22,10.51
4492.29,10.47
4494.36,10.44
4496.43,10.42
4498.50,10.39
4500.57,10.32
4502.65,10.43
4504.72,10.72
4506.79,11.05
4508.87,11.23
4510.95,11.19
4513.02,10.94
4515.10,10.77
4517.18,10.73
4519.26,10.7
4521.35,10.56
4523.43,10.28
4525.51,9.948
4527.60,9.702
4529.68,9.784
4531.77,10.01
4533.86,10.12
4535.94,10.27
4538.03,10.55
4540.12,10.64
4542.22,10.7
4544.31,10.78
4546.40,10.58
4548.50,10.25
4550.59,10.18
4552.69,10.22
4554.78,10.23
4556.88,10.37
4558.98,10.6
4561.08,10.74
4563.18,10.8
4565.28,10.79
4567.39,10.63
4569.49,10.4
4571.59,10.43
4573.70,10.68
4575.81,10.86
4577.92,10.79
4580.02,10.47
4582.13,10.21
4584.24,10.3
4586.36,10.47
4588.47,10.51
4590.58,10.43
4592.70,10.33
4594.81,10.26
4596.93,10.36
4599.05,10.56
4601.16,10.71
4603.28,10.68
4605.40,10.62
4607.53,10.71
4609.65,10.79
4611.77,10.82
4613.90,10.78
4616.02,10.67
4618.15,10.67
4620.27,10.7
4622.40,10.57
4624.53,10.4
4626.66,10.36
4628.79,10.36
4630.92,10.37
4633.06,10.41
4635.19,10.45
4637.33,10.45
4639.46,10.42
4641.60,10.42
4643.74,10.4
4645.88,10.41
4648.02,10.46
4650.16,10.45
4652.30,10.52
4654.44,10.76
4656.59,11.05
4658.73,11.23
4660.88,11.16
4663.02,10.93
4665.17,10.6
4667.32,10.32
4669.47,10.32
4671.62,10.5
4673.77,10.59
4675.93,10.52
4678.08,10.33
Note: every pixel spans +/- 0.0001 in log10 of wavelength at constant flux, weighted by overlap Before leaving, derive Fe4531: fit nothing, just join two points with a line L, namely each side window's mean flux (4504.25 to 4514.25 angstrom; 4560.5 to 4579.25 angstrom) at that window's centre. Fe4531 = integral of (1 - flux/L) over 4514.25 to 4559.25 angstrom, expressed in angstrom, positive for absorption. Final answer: 2.2 angstrom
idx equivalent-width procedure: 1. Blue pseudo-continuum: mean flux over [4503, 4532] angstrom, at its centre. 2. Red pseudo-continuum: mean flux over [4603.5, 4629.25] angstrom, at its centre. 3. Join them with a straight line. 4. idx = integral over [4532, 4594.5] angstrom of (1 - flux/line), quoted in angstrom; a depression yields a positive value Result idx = 0.6 angstrom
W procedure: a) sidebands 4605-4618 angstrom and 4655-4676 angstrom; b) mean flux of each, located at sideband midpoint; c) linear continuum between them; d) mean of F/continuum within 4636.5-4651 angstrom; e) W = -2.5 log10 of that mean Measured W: 0.031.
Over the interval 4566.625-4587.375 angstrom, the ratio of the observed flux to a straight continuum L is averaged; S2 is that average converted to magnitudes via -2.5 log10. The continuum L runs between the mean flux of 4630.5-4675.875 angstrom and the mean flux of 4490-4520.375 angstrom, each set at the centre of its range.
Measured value 0.01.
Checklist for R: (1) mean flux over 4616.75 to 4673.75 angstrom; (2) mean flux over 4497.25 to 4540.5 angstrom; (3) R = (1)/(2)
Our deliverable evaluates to 1.0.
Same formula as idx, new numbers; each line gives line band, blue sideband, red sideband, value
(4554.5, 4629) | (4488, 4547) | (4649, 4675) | 0.3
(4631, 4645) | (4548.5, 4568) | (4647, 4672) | 0.3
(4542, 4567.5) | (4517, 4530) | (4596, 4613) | -0.3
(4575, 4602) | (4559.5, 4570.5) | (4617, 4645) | 0.3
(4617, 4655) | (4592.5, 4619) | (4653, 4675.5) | 0.7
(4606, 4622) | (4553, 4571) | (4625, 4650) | -0.4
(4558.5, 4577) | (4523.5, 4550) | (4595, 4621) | -0.4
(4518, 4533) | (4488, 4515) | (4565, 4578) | 0.7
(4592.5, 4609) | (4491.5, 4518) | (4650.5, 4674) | 0.3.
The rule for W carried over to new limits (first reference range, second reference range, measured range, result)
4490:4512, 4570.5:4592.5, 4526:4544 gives 0.038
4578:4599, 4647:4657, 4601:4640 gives -0.006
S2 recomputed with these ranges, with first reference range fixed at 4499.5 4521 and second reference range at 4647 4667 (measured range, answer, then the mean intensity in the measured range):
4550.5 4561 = 0.043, 10.4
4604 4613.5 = 0.006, 10.7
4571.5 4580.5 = 0.011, 10.7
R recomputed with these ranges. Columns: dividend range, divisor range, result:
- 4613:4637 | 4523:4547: 1.02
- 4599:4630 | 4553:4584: 1.01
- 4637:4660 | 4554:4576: 1.00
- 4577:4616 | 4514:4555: 1.02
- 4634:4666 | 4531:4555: 1.03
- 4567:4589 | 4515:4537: 1.03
